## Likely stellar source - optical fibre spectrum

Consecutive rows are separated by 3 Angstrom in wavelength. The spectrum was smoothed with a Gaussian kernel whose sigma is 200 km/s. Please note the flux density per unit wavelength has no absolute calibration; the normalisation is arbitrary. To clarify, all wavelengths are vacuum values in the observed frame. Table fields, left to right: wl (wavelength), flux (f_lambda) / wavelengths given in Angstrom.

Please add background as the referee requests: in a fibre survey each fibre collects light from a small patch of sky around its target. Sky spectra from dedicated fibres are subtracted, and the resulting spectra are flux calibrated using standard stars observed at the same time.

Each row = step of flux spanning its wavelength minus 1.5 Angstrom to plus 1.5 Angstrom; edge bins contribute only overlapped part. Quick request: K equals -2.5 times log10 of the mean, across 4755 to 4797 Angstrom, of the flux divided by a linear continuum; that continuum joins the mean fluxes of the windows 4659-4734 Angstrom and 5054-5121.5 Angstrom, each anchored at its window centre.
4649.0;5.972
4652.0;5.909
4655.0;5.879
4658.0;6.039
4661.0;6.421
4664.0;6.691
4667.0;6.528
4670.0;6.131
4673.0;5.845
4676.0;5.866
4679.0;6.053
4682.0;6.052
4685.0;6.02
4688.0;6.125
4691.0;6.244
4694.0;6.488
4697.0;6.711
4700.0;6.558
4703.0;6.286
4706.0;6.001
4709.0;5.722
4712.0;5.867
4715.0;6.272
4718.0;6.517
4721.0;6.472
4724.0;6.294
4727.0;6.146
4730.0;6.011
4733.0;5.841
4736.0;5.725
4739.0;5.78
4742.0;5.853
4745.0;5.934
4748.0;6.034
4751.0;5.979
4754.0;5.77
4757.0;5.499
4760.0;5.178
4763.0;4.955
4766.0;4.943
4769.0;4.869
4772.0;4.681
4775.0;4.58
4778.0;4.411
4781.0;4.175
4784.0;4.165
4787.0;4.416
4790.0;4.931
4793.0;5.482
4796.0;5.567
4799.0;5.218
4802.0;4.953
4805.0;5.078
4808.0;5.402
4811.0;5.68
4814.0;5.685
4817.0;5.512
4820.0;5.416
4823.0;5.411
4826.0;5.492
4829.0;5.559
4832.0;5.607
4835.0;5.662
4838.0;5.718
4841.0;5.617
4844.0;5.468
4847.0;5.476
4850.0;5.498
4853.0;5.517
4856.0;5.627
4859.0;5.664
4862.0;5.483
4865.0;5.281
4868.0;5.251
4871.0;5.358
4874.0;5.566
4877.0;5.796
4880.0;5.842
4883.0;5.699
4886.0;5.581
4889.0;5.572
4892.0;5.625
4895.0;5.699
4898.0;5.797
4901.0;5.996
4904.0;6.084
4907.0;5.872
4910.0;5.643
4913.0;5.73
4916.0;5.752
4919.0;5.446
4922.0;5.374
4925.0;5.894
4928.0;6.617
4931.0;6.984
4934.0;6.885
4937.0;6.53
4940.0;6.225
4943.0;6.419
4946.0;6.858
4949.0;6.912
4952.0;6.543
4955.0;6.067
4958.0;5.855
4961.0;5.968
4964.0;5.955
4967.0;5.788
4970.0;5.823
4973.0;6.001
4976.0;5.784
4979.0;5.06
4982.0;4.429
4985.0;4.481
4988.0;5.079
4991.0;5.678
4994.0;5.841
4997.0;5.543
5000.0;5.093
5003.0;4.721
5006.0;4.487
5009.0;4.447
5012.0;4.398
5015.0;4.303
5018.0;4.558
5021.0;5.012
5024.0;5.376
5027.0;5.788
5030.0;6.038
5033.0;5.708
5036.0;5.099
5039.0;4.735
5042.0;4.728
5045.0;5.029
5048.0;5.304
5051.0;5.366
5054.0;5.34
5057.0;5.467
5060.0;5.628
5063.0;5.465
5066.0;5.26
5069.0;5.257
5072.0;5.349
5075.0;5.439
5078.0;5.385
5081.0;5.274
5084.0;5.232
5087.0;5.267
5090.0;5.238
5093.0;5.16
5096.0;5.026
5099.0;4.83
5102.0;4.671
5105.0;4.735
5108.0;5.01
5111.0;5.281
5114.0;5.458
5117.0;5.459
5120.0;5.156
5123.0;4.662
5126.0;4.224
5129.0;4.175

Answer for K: 0.23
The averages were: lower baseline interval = 6.21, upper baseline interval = 5.23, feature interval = 4.85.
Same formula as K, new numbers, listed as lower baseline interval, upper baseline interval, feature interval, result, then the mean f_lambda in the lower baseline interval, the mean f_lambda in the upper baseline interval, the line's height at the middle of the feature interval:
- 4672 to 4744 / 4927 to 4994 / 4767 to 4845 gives 0.171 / 6.12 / 5.99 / 6.07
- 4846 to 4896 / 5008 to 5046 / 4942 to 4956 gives -0.237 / 5.56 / 5.02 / 5.29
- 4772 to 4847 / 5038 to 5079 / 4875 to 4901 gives -0.096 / 5.21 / 5.27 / 5.23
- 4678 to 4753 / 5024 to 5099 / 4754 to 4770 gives 0.166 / 6.12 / 5.31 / 6.01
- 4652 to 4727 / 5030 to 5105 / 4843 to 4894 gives 0.037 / 6.2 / 5.23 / 5.74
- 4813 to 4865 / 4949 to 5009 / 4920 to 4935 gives -0.146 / 5.54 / 5.49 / 5.51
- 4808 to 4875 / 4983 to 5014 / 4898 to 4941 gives -0.158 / 5.52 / 4.96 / 5.24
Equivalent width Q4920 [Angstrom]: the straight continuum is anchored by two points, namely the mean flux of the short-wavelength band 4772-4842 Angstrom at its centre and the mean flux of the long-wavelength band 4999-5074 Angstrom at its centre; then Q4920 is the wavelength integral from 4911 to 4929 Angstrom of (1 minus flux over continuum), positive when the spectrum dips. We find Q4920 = -2.2 Angstrom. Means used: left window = 5.19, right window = 5.12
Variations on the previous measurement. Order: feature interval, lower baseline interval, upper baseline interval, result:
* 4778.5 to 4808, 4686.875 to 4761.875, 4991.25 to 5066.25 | 4.8 Angstrom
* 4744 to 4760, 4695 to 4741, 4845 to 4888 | 0.6 Angstrom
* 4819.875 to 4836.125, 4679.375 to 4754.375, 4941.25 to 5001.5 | 1.2 Angstrom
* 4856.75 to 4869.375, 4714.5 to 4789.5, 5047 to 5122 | -0.1 Angstrom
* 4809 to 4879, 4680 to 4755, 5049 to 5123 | 3.2 Angstrom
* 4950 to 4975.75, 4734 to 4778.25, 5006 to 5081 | -3.8 Angstrom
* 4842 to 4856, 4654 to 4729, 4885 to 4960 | 1.4 Angstrom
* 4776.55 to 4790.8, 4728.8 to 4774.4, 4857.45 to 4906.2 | 3.0 Angstrom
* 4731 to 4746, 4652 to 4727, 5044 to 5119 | 0.6 Angstrom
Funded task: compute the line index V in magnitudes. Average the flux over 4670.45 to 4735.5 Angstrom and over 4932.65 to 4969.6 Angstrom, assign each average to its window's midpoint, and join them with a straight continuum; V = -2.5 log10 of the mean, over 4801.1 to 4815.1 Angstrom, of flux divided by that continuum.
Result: 0.16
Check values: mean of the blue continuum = 6.15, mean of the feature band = 5.37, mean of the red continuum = 6.32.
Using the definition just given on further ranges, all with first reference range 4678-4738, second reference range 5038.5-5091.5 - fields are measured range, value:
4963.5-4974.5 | -0.07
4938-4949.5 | -0.18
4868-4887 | 0.03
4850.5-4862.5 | 0.04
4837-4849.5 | 0.05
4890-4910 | -0.03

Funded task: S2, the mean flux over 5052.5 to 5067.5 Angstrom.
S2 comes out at 5.43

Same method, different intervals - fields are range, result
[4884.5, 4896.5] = 5.62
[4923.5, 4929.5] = 6.26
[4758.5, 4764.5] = 5.07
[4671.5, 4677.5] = 5.86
